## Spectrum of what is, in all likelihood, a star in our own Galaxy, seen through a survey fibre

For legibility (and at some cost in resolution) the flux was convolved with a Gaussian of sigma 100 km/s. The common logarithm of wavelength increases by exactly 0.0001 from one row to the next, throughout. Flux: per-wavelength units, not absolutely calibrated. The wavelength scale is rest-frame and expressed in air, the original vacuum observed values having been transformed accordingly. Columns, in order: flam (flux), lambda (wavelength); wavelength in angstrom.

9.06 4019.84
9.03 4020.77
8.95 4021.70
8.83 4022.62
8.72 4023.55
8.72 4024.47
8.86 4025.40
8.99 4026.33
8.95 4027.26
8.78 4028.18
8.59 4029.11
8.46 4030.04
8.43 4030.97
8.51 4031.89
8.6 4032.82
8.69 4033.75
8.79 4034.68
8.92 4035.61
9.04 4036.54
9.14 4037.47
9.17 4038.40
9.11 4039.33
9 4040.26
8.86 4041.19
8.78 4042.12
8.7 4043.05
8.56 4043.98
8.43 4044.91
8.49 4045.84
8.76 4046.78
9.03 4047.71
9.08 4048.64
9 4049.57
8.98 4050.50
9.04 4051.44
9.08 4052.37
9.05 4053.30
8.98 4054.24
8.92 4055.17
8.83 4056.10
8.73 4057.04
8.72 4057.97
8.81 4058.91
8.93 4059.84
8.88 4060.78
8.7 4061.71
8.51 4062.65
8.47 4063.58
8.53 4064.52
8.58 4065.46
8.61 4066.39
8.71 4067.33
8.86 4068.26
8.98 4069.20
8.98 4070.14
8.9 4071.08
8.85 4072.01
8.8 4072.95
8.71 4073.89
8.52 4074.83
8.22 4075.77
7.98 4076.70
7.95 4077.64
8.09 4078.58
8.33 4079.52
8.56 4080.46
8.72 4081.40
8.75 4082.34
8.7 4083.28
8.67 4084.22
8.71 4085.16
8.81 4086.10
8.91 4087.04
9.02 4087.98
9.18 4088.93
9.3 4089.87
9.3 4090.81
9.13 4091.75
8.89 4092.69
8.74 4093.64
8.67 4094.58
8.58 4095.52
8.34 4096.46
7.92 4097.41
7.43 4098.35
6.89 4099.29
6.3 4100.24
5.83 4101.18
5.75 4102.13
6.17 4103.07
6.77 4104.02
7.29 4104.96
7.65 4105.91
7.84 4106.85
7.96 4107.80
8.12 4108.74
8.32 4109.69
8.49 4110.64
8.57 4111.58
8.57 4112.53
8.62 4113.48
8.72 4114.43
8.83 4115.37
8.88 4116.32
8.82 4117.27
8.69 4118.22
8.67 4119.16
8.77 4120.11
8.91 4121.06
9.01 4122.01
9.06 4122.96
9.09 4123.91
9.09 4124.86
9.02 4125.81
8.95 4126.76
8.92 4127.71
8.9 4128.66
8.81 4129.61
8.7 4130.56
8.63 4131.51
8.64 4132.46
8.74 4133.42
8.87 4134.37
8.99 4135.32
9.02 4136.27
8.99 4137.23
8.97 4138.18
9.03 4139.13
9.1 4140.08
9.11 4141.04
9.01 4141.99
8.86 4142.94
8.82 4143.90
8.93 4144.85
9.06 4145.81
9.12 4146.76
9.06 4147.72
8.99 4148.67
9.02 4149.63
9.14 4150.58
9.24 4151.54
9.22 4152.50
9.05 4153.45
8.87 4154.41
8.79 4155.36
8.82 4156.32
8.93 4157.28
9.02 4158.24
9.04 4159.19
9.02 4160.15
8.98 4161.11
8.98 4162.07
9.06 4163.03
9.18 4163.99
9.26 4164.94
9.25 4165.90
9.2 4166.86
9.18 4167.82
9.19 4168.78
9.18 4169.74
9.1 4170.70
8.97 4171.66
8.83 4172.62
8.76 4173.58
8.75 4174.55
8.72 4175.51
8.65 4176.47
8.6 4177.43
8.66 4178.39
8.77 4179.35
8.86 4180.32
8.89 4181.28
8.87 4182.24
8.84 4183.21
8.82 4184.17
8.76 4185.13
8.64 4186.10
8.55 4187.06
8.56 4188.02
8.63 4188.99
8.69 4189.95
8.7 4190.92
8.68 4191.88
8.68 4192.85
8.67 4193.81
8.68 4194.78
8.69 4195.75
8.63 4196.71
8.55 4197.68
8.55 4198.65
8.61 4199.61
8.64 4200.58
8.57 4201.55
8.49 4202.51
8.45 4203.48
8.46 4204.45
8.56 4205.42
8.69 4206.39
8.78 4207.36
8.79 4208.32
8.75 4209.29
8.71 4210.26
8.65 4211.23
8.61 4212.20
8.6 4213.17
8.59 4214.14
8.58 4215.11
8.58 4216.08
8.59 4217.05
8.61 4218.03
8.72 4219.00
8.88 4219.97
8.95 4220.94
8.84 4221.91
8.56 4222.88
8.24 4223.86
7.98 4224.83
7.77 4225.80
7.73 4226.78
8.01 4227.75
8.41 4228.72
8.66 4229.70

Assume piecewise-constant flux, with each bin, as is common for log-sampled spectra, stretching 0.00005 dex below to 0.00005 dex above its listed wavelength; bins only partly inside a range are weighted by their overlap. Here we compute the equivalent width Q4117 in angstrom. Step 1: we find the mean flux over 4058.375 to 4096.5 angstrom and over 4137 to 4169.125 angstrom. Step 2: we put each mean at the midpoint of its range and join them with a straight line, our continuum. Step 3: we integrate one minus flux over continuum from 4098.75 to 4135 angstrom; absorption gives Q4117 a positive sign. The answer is 2.6 angstrom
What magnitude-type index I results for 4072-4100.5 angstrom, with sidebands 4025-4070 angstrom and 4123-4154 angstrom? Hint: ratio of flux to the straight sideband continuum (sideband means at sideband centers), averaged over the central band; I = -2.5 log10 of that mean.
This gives 0.05 mag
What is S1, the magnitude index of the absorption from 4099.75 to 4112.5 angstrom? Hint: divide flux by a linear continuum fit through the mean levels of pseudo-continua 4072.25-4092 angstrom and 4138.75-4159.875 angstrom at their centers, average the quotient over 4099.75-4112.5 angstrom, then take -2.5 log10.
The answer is 0.19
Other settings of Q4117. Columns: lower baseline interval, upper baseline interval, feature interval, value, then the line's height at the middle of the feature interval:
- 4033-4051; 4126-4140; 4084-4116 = 2.7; 8.87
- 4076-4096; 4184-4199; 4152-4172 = -0.9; 8.67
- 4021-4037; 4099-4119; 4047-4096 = -3.1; 8.24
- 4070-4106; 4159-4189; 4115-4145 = -1.2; 8.55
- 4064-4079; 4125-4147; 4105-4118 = 0.6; 8.79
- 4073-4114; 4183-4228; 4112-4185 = -4.8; 8.37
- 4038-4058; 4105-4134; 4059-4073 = 0.1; 8.82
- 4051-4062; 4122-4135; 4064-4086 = 0.7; 8.89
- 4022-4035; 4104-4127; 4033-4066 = -0.6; 8.67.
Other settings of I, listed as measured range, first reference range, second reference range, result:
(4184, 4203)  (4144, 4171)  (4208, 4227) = 0.01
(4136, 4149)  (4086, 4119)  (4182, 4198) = -0.08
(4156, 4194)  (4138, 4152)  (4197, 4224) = 0.00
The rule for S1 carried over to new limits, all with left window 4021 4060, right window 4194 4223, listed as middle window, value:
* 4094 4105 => 0.218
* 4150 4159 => -0.038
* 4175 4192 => -0.006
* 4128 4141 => -0.019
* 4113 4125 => -0.013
